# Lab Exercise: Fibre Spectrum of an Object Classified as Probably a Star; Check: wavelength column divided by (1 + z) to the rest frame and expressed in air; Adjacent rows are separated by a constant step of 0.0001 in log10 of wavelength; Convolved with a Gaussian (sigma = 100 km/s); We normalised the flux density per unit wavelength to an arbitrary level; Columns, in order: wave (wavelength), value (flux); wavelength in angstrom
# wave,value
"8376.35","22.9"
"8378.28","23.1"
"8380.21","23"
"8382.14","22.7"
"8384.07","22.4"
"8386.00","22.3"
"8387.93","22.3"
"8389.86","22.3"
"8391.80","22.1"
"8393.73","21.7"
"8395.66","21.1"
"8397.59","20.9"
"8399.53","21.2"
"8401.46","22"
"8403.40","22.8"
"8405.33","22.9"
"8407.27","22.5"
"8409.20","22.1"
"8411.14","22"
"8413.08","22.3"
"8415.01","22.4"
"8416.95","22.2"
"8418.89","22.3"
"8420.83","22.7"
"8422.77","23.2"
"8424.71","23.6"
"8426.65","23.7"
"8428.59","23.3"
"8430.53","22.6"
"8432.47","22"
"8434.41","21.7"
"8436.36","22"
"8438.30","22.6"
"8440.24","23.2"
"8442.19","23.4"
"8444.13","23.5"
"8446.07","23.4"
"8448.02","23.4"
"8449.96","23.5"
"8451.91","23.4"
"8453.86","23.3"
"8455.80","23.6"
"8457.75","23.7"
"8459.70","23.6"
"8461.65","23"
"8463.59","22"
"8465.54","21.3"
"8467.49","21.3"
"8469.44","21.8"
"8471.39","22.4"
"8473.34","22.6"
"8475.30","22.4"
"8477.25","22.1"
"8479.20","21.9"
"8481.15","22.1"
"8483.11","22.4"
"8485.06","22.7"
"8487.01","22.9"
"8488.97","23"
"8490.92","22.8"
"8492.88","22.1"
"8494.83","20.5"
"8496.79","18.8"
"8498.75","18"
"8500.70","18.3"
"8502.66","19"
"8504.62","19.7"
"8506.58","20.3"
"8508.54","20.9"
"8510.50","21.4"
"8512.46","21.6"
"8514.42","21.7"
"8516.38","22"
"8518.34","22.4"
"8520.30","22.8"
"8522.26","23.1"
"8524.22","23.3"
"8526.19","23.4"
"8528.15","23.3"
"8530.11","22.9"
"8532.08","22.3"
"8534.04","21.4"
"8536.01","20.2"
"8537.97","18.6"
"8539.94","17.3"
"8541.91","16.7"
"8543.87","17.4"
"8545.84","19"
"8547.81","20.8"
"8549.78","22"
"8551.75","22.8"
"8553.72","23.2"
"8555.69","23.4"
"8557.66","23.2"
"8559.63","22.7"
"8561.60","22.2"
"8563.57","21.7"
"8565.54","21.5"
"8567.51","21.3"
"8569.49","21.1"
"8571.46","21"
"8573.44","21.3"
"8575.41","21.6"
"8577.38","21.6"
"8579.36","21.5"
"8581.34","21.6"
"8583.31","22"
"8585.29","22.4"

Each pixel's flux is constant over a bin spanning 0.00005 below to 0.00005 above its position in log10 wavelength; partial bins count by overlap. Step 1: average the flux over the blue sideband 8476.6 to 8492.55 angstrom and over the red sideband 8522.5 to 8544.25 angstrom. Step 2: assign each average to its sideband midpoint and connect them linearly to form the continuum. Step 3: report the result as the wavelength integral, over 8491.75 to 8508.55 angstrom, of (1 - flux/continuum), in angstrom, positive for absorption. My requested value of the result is 1.7 angstrom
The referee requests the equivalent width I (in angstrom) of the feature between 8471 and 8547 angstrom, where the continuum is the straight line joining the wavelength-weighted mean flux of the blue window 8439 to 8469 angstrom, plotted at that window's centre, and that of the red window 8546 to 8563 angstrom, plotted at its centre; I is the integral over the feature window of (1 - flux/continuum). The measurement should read 5.01 angstrom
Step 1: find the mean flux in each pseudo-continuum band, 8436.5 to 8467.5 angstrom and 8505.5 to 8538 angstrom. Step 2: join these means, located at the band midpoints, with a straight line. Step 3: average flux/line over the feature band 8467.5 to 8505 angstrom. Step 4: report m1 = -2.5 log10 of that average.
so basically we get 0.06 mag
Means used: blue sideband 23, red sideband 22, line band 21.4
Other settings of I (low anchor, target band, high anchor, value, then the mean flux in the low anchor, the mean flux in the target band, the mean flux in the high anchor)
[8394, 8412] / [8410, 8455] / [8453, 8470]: -1.1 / 21.9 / 22.9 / 22.6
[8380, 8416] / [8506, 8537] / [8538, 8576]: -1.2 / 22.1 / 22.1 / 21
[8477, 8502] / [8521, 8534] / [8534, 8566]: -1.2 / 21.3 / 22.9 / 20.8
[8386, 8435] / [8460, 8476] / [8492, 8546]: -0.5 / 22.3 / 22.2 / 20.7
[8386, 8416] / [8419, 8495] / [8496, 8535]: -3.5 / 22.1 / 22.7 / 21.3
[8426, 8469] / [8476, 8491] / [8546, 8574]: 0.1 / 22.9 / 22.5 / 21.9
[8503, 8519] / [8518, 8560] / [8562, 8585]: -0.2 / 21.1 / 21.4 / 21.5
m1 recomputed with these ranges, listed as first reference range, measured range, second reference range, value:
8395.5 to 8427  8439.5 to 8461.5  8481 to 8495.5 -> -0.05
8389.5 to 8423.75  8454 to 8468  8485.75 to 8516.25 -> -0.07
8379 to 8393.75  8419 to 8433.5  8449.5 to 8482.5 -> -0.02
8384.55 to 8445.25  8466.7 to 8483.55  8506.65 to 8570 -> -0.01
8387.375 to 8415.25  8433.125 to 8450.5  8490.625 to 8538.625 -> -0.06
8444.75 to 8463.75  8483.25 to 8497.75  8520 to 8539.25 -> 0.04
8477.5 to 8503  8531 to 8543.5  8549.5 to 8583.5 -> 0.12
